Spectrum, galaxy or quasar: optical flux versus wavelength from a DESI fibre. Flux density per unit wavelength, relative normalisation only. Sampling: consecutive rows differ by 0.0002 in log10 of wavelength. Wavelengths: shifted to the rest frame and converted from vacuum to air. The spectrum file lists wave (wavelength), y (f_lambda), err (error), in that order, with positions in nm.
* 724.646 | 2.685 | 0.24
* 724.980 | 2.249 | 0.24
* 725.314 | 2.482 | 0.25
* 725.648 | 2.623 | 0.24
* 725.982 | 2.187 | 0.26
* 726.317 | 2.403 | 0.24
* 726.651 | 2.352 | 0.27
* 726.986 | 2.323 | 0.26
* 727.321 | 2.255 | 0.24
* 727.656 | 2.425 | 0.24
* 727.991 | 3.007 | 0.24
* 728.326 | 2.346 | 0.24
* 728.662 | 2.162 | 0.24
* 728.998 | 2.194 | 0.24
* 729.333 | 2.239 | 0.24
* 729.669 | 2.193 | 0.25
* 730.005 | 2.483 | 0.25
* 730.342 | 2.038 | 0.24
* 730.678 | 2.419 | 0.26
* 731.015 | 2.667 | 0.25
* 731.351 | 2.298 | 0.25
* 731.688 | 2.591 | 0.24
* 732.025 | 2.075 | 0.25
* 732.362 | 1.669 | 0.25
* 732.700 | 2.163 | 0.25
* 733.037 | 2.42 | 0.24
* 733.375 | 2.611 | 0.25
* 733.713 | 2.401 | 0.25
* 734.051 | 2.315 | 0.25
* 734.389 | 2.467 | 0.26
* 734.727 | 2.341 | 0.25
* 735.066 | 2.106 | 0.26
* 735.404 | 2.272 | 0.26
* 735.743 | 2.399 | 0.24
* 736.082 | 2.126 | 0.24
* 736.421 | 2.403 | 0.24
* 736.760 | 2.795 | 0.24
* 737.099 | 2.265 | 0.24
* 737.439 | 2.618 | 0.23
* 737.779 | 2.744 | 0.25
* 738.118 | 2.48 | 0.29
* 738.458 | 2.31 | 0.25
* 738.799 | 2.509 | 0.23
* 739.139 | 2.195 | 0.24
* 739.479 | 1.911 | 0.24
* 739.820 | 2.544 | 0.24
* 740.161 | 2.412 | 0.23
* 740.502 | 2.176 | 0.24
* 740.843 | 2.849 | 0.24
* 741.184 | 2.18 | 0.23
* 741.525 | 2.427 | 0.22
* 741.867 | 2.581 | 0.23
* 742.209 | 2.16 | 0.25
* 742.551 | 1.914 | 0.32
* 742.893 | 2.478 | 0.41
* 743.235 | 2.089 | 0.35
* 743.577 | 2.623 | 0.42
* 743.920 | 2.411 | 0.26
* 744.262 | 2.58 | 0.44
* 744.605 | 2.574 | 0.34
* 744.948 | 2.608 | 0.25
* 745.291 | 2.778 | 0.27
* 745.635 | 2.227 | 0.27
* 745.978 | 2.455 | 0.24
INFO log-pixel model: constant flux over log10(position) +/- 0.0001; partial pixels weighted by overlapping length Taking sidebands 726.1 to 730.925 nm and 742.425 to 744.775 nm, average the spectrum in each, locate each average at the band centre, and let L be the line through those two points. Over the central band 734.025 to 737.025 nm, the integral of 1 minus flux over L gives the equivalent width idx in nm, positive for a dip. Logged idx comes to 0.01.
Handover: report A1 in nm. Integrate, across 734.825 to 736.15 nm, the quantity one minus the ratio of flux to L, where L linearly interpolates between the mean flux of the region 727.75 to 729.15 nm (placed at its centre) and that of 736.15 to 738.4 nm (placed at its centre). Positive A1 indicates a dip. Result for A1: 0.139 nm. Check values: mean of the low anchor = 2.43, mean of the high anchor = 2.52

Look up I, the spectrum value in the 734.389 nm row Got 2.467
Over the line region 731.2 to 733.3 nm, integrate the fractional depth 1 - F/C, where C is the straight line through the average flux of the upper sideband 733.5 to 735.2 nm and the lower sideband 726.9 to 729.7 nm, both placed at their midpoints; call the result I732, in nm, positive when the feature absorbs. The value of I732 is 0.11 nm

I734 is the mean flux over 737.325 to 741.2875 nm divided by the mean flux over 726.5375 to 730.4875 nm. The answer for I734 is 1.0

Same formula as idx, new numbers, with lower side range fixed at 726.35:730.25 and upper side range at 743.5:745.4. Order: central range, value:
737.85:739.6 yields 0.13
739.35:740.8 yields 0.12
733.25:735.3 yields 0.06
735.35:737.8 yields 0.03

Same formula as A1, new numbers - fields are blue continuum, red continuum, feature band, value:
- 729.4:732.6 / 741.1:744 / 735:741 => -0.263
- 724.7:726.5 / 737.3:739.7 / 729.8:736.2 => 0.243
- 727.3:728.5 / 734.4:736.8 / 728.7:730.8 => 0.200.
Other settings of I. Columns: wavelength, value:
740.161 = 2.412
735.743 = 2.399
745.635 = 2.227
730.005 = 2.483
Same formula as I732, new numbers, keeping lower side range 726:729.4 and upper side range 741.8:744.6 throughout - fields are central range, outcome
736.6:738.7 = -0.152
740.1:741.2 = -0.035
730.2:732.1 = -0.001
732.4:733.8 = 0.020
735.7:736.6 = 0.023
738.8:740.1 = 0.050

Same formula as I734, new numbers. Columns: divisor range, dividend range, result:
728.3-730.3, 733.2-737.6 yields 1.06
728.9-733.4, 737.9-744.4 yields 1.04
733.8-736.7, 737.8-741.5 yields 1.02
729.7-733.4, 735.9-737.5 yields 1.06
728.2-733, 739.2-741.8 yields 1.05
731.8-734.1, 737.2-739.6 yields 1.07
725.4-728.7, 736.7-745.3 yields 1.00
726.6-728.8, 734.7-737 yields 0.97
